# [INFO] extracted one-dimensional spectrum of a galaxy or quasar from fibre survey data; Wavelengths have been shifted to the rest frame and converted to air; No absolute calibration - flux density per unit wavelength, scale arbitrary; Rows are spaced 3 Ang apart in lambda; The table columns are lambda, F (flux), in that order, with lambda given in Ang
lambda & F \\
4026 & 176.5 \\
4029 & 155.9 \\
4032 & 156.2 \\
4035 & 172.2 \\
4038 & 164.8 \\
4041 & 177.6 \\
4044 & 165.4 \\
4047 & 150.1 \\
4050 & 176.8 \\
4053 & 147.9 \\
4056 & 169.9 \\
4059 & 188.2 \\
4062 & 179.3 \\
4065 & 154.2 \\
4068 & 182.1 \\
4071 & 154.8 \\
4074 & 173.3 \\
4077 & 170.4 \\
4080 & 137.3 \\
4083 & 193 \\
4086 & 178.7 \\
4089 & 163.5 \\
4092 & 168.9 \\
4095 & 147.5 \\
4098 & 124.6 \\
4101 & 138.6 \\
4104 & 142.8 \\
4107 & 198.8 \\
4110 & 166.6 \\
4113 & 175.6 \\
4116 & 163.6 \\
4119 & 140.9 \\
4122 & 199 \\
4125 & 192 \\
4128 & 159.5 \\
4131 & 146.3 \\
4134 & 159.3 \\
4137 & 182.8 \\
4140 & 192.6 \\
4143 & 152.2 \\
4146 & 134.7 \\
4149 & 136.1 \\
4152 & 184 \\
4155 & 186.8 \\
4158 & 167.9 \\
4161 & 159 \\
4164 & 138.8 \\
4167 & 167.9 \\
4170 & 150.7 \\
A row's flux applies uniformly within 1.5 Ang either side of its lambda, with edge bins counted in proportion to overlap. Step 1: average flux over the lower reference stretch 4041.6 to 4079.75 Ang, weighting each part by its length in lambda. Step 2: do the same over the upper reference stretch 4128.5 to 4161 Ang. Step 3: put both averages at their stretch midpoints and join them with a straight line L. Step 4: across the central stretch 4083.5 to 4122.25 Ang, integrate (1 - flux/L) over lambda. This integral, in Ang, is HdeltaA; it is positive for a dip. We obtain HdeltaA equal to 0.8 Ang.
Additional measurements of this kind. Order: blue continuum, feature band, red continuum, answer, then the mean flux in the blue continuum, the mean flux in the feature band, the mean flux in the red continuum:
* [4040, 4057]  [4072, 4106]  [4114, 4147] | 1.35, 164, 159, 166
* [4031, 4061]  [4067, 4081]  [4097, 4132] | 0.15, 167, 164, 163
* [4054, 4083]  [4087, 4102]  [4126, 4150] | 1.38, 169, 150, 159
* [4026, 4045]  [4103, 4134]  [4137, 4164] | -0.76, 166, 168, 164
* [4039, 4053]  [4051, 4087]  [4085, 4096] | -0.88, 165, 169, 165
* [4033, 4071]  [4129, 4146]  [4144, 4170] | -0.33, 168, 164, 159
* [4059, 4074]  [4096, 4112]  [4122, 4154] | 1.26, 170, 155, 166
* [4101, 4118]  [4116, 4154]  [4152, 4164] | 0.50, 166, 165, 169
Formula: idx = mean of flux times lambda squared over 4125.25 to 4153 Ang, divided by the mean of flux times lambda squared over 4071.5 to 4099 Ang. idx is 1.0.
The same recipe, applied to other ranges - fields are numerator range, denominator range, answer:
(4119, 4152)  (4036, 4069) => 1.02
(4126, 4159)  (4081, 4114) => 1.03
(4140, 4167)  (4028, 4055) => 1.04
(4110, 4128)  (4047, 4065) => 1.05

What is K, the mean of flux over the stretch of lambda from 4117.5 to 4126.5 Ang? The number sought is 177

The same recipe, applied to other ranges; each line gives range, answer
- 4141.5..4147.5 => 143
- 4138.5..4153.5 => 160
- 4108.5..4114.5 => 171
